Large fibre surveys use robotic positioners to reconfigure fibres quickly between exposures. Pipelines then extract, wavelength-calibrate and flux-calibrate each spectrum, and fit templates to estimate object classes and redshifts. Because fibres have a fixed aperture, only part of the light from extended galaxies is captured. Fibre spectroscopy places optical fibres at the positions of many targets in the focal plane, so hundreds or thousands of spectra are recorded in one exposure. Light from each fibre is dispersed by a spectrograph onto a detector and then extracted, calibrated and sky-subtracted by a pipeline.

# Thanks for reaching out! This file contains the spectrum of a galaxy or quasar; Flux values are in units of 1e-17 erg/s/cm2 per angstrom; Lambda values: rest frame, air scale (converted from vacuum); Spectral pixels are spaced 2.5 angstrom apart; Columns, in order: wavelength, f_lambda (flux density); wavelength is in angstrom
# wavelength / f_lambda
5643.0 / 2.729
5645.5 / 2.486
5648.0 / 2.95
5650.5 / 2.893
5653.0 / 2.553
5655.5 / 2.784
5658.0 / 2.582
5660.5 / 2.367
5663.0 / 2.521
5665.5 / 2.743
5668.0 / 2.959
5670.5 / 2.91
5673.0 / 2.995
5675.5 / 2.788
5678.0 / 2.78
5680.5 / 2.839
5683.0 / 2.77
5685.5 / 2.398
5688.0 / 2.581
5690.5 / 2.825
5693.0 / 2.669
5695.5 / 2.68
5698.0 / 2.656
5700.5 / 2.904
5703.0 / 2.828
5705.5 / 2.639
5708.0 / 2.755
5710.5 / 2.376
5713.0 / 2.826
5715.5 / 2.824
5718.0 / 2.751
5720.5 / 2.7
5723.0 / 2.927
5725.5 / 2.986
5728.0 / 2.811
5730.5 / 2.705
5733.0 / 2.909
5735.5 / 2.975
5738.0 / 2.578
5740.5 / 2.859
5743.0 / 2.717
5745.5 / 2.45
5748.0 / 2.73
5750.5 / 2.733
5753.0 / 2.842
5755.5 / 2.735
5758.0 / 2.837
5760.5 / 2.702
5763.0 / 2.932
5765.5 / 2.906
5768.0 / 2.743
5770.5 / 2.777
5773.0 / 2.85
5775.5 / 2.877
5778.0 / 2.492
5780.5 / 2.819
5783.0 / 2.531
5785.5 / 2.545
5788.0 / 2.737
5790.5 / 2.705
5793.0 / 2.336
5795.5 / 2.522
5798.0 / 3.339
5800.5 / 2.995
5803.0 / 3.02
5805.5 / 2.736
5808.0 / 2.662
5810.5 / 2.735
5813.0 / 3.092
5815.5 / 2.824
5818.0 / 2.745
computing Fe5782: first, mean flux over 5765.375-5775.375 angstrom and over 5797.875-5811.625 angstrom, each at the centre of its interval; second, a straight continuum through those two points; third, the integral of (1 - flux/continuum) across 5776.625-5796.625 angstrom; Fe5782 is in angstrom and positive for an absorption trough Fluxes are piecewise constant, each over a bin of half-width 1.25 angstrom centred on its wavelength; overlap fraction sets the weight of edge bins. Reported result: 1.82 angstrom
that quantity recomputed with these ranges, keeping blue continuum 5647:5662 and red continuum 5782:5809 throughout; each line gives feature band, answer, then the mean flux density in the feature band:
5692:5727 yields -0.6 angstrom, 2.75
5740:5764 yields -0.2 angstrom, 2.75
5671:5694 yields -0.4 angstrom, 2.74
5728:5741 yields -0.4 angstrom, 2.8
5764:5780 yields -0.3 angstrom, 2.78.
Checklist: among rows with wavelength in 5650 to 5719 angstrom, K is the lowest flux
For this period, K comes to 2.367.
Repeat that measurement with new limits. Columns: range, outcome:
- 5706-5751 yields 2.376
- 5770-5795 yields 2.336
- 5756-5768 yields 2.702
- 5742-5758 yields 2.45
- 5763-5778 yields 2.492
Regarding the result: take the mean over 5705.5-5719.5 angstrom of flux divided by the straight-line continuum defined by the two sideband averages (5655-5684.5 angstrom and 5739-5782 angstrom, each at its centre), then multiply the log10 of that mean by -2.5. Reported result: 0.022 mag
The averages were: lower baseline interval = 2.75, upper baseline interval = 2.76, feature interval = 2.7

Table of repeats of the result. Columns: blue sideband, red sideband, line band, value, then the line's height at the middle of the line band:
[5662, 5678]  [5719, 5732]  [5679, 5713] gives 0.05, 2.82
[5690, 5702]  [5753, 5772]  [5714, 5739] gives -0.02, 2.77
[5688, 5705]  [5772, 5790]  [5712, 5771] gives -0.03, 2.71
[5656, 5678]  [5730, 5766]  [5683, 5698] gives 0.04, 2.75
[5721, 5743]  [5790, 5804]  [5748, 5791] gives 0.03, 2.83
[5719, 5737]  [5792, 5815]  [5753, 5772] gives 0.01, 2.84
